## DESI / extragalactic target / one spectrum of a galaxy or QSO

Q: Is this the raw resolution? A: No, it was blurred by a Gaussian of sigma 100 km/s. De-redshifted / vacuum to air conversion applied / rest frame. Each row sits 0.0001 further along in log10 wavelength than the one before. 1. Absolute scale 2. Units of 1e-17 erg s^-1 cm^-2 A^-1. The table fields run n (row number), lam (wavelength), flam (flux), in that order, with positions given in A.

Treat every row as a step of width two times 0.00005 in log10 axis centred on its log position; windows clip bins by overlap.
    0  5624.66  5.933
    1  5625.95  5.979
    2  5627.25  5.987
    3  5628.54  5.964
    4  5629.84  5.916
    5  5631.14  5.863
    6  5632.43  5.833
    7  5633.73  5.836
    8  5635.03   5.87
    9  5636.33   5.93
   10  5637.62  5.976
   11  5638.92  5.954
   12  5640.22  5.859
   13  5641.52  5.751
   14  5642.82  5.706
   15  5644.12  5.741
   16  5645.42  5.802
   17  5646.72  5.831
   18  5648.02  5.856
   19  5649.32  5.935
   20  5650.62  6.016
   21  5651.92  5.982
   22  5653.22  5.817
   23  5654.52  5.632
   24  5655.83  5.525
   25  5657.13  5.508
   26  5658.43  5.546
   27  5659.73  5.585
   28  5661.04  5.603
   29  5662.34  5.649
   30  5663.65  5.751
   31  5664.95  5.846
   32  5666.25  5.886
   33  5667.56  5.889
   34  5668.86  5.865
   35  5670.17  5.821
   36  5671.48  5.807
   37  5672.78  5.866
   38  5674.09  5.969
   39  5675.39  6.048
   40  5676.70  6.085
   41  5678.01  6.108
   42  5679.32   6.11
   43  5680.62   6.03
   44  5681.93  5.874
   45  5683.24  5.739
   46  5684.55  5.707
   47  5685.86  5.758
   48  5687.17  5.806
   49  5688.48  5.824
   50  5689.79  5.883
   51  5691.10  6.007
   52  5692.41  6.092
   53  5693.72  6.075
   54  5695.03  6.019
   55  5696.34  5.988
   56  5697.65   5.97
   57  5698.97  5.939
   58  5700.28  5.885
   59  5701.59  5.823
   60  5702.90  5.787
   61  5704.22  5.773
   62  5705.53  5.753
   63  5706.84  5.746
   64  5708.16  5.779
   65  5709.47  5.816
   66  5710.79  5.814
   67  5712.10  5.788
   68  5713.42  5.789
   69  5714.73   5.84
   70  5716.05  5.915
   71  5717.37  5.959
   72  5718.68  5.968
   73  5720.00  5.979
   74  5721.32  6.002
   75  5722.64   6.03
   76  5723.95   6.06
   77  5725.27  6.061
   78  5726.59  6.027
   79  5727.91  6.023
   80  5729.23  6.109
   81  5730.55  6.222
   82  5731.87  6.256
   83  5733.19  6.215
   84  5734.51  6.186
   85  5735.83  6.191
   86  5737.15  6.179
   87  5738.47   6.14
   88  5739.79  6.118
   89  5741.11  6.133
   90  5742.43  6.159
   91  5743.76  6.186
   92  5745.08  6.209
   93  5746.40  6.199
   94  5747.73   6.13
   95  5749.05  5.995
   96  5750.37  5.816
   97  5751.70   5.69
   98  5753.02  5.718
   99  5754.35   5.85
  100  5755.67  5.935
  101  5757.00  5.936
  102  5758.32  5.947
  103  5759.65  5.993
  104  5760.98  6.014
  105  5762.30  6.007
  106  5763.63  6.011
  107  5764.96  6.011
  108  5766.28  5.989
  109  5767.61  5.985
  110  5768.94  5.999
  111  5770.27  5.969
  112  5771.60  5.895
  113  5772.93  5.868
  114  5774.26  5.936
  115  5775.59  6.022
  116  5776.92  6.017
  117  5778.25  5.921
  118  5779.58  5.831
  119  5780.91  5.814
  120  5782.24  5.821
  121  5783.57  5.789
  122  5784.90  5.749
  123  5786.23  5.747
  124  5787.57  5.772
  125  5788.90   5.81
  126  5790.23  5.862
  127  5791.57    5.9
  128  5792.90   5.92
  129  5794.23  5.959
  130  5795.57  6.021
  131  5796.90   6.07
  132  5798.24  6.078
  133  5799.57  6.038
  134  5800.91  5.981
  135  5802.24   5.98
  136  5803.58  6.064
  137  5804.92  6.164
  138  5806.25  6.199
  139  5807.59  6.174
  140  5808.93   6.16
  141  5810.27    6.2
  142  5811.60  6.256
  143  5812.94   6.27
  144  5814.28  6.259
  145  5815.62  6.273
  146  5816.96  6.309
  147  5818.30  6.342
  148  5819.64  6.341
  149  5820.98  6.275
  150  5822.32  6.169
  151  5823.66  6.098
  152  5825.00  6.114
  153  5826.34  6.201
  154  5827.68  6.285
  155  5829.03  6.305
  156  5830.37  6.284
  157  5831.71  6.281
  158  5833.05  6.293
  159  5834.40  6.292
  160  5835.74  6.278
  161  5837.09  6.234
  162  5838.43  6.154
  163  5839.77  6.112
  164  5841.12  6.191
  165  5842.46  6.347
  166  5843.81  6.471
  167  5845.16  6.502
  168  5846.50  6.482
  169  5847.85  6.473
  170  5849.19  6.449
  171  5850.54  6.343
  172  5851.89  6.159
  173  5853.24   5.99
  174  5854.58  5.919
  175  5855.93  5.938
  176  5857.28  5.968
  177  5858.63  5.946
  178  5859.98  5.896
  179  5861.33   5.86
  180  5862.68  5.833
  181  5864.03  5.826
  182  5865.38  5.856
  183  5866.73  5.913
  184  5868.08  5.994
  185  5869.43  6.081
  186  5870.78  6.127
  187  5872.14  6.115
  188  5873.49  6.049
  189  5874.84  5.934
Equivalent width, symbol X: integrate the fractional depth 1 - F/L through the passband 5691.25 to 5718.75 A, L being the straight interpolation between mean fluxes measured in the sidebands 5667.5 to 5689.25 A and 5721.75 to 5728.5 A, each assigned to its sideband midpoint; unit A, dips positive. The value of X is 0.4 A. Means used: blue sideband 5.9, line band 5.88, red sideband 6.04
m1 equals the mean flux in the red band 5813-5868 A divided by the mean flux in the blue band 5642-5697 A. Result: 1.1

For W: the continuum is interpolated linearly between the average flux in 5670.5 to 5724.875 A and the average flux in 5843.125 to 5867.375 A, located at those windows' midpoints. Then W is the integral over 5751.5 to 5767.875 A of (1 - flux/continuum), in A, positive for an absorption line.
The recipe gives 0.1 A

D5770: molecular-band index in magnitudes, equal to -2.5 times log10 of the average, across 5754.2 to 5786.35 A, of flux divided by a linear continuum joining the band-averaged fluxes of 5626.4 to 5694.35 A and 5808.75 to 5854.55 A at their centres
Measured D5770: 0.03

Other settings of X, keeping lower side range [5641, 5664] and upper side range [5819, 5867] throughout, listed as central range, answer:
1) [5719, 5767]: -0.9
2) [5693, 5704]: -0.2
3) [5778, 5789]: 0.4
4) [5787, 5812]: 0.2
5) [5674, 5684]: -0.3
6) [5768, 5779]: 0.1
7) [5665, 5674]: -0.1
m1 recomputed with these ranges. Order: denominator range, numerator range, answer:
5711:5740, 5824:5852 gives 1.04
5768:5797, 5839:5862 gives 1.05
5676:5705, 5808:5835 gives 1.06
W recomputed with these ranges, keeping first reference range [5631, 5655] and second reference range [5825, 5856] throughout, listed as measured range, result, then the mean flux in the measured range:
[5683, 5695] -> 0.1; 5.89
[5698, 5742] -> 0.3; 5.98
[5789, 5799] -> 0.3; 5.97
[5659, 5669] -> 0.2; 5.75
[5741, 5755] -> 0.2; 6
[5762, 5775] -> 0.3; 5.96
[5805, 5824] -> -0.1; 6.24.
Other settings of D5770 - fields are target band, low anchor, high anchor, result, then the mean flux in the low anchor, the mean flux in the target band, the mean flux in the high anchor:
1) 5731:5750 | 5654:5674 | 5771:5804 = -0.06 mag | 5.72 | 6.16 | 5.91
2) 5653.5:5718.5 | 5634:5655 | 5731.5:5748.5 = 0.03 mag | 5.86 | 5.84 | 6.18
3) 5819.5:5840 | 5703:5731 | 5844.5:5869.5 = -0.03 mag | 5.92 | 6.23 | 6.08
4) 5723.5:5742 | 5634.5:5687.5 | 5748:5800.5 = -0.05 mag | 5.83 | 6.14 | 5.92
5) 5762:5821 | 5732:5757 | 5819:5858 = 0.02 mag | 6.06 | 6.02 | 6.24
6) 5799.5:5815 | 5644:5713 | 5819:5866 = -0.01 mag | 5.85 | 6.15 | 6.18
